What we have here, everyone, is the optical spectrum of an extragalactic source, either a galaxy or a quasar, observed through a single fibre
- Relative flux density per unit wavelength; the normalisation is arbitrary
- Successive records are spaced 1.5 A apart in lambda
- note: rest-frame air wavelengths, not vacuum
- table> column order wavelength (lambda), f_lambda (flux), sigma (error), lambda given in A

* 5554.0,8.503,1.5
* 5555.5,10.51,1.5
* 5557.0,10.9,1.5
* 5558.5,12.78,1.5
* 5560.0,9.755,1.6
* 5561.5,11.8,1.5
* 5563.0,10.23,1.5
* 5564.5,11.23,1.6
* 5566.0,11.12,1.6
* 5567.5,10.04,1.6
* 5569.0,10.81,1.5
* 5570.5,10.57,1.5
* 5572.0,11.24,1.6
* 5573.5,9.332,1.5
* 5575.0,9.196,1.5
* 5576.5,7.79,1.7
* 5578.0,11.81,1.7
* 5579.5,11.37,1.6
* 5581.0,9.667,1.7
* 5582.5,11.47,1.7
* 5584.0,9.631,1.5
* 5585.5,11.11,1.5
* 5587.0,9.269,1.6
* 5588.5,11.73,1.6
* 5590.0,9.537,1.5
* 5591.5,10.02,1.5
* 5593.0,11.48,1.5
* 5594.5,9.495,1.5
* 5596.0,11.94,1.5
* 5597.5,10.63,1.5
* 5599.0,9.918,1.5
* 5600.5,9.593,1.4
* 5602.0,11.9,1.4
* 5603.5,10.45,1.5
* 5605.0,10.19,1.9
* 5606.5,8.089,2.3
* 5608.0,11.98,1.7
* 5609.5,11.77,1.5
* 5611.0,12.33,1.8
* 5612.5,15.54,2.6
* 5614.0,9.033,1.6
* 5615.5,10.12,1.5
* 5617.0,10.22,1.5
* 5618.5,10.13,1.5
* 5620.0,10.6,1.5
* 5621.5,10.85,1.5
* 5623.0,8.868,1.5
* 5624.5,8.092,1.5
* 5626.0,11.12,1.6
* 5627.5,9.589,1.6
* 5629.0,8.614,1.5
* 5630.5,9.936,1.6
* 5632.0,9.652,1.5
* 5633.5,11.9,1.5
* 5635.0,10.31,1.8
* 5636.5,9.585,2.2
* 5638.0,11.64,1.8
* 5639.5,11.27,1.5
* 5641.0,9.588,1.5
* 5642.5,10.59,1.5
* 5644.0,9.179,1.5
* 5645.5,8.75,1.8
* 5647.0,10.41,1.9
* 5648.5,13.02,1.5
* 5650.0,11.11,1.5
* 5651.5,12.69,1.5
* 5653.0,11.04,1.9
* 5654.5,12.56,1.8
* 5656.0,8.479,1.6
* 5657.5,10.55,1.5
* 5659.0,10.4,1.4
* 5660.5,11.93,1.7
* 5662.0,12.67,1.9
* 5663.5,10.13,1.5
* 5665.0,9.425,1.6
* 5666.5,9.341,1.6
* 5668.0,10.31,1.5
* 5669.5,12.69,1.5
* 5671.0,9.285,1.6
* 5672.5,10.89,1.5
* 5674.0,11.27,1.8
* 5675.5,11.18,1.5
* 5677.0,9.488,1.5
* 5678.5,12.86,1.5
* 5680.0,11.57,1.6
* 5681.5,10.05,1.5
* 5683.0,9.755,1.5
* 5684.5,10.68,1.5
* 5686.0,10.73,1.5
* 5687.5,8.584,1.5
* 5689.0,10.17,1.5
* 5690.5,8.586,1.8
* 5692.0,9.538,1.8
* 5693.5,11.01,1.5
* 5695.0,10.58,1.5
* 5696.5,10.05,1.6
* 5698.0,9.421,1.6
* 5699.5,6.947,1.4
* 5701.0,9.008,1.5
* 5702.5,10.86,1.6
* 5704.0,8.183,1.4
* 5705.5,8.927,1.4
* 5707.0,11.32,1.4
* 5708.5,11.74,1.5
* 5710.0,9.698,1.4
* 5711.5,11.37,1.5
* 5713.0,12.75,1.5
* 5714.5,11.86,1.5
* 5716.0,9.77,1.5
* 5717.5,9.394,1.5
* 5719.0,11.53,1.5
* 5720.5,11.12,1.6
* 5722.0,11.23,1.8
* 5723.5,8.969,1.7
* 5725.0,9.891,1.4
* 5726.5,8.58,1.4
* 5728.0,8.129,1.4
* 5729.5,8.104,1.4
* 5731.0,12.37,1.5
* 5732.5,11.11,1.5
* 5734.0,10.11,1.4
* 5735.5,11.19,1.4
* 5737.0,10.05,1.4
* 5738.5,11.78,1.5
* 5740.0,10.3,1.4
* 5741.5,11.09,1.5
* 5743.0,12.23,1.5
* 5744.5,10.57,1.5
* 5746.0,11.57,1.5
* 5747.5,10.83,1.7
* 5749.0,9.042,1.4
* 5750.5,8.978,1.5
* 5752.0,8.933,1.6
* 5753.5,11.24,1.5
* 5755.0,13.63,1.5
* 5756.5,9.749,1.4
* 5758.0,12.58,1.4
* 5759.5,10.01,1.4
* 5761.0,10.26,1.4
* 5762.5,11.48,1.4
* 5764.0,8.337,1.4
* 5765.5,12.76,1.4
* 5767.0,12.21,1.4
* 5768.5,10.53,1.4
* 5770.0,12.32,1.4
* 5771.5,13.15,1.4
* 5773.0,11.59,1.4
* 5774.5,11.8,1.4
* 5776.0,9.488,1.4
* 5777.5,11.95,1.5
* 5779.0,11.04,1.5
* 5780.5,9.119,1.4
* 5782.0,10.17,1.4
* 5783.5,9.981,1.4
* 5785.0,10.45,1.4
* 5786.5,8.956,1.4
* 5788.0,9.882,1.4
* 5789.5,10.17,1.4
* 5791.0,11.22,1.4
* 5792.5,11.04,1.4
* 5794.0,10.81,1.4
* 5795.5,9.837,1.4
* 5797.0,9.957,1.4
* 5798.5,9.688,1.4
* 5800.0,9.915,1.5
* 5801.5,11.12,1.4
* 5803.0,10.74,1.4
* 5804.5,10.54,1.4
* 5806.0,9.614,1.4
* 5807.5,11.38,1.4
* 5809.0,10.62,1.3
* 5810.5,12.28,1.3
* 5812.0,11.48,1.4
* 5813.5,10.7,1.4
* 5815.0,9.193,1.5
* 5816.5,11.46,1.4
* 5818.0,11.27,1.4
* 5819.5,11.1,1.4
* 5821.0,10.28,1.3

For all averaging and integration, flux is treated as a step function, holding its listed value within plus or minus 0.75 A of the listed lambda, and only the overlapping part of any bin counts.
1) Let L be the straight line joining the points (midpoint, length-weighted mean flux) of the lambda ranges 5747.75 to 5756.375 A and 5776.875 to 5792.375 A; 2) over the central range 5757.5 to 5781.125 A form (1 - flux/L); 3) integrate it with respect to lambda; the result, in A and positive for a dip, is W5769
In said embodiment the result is -1.9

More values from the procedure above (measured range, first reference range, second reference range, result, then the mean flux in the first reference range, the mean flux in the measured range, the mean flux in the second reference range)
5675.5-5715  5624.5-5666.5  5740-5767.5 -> 1.6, 10.5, 10.2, 10.8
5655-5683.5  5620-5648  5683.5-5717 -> -1.7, 10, 10.7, 10.1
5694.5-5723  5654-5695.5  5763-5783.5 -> 1.1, 10.5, 10.3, 11.1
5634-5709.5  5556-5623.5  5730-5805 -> 1.9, 10.6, 10.4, 10.7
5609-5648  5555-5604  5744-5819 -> 0.8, 10.6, 10.4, 10.7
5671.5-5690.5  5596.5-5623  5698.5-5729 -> -0.4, 10.7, 10.5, 10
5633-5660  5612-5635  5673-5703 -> -1.4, 10.2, 10.7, 10.1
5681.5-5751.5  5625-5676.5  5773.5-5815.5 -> 2.3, 10.6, 10.2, 10.5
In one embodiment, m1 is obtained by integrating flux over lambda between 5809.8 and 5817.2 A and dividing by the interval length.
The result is 11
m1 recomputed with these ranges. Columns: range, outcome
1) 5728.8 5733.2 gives 10.5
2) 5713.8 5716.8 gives 10.8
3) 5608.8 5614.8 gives 12.2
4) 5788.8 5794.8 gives 10.8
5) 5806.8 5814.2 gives 11.3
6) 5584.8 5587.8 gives 10.2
